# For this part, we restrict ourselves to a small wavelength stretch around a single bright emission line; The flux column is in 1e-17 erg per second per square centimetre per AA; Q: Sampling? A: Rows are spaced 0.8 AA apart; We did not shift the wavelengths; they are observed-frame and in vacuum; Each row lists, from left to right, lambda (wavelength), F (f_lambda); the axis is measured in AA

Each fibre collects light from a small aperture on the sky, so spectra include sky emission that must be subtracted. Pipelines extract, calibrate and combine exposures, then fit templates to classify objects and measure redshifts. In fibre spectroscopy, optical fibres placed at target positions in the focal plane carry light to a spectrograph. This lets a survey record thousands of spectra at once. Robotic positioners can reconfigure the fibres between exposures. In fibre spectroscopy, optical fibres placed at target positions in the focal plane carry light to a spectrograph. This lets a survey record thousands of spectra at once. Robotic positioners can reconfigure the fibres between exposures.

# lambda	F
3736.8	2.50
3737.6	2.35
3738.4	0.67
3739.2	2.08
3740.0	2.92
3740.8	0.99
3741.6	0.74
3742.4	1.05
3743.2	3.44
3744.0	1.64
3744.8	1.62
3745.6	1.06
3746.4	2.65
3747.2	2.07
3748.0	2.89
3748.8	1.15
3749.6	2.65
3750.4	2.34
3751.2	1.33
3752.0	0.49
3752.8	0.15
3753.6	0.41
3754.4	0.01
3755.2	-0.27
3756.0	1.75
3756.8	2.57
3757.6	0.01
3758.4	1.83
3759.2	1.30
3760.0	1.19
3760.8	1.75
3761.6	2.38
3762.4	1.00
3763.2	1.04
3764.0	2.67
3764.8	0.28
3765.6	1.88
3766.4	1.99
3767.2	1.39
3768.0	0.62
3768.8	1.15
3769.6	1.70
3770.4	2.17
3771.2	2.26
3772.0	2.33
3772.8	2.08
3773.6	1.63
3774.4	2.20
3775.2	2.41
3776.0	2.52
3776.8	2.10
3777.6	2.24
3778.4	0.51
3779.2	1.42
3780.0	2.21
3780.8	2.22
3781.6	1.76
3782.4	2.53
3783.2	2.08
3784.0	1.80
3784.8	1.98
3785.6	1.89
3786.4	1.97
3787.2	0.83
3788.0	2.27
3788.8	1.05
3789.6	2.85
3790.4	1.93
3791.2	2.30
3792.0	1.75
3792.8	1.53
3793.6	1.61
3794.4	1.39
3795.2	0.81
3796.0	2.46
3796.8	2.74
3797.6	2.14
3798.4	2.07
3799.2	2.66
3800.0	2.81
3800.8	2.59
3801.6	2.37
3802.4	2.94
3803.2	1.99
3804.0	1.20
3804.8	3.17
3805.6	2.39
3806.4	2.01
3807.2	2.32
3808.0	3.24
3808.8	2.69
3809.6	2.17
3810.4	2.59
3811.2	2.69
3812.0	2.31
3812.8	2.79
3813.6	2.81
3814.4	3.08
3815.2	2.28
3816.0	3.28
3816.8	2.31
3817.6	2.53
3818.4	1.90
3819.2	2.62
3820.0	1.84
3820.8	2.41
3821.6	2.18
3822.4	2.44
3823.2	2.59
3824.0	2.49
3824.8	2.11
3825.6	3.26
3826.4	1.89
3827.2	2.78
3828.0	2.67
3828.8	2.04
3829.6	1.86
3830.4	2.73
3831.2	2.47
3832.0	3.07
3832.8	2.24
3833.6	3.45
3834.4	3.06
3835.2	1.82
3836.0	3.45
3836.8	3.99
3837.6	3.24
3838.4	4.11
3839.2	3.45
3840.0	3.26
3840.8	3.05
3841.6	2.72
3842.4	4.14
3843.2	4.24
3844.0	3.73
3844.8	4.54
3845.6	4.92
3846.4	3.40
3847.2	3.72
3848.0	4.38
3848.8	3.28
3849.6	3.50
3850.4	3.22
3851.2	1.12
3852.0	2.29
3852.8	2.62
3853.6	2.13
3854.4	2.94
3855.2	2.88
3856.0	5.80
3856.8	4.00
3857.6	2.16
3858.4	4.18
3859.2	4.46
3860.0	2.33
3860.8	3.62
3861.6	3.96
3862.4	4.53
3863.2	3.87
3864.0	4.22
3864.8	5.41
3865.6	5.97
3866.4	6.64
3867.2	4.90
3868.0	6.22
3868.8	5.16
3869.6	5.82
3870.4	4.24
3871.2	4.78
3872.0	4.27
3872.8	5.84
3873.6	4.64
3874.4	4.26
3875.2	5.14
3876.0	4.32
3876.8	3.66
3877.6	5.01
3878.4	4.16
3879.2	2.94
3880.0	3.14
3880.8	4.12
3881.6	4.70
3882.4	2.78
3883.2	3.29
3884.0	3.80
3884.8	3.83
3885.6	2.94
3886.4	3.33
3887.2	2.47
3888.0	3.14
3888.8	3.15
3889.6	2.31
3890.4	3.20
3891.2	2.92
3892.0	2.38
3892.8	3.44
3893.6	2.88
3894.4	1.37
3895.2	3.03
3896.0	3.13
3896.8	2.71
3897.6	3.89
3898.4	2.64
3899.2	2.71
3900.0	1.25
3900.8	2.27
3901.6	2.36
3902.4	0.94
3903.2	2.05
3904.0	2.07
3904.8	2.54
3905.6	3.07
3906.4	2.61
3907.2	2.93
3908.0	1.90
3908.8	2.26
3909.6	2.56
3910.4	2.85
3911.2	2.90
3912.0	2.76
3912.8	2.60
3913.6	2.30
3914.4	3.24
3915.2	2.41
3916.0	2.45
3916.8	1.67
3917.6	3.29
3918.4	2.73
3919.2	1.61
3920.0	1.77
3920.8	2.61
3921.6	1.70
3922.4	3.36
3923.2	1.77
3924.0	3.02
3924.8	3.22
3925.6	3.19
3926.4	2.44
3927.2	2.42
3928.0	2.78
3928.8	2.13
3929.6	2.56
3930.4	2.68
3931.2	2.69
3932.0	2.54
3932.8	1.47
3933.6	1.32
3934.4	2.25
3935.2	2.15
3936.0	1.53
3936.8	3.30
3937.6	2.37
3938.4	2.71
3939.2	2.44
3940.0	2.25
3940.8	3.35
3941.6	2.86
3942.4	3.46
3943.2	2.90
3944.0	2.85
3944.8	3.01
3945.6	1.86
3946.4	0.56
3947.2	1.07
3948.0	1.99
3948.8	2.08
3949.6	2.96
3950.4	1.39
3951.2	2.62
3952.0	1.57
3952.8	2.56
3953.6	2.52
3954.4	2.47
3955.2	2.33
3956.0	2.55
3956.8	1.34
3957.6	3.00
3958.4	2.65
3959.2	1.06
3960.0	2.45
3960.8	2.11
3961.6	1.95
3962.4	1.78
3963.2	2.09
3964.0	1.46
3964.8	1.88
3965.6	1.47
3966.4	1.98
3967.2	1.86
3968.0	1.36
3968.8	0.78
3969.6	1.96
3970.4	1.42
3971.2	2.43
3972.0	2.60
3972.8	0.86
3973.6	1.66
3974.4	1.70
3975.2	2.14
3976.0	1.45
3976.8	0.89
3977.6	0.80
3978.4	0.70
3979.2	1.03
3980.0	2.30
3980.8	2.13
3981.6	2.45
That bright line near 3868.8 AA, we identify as Lyman alpha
